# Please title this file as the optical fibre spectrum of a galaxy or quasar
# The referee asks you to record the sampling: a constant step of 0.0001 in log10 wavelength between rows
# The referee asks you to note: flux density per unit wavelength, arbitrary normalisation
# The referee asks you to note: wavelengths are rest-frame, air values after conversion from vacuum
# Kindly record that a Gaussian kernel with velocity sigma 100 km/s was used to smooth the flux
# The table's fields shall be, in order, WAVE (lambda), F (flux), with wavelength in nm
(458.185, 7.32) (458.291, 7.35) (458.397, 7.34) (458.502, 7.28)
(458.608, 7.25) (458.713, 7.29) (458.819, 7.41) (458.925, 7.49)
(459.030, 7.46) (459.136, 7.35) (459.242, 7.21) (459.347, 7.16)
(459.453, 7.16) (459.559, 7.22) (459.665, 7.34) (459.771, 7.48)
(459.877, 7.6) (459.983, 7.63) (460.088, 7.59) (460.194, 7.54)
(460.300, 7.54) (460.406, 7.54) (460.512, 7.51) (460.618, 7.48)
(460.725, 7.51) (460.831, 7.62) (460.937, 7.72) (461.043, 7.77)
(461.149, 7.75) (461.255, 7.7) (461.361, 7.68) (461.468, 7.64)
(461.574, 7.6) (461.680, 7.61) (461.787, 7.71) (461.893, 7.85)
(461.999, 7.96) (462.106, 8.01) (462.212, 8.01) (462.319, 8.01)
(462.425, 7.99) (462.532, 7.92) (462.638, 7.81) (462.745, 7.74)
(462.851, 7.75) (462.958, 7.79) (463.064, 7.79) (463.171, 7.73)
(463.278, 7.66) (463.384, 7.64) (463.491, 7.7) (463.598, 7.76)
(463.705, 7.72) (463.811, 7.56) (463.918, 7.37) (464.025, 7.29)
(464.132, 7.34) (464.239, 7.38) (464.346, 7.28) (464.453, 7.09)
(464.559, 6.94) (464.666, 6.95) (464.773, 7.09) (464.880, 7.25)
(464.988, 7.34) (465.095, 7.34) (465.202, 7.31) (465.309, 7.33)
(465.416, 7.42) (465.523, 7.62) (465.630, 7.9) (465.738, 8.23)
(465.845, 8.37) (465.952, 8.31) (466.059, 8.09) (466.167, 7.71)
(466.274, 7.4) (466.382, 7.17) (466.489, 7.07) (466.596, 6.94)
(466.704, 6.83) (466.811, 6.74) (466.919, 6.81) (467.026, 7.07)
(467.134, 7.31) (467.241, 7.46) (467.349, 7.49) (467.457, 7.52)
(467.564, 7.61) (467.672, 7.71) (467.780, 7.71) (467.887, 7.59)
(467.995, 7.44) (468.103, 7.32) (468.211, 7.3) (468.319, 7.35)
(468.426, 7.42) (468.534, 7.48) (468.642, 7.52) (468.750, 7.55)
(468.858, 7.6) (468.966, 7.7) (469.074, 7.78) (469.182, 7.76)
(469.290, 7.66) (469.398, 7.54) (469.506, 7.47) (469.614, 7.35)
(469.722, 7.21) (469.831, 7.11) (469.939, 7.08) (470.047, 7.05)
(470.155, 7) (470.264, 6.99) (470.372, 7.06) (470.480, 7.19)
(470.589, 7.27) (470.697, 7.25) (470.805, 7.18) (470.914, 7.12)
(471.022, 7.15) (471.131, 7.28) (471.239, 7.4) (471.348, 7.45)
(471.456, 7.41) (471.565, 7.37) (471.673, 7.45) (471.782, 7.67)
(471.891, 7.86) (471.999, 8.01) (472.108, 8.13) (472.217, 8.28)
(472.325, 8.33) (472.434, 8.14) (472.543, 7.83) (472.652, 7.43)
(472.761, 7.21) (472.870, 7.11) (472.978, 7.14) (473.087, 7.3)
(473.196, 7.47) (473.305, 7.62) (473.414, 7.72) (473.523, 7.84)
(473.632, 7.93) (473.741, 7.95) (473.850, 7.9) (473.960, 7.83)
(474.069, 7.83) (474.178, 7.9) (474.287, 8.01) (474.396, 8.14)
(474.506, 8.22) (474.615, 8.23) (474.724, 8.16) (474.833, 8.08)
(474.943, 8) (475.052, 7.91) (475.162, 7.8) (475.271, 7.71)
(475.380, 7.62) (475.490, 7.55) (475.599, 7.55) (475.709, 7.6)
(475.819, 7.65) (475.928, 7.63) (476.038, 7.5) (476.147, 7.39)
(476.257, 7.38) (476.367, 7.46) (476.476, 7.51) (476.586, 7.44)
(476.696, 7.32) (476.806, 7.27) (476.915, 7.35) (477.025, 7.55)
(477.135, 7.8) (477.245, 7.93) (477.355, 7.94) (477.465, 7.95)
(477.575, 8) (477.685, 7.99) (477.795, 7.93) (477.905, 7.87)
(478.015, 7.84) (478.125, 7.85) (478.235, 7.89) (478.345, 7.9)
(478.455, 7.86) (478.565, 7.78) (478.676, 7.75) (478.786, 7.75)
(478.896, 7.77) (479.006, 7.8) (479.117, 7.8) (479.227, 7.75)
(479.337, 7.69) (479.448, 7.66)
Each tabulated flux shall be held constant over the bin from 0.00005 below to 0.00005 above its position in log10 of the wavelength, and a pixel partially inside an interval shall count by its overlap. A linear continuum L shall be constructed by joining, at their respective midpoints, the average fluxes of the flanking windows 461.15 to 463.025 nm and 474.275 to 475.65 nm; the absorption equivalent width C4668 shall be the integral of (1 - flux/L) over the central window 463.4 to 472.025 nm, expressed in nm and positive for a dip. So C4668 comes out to 0.49 nm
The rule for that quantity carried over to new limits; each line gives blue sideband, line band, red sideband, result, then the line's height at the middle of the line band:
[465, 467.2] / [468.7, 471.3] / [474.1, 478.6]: 0.08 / 7.57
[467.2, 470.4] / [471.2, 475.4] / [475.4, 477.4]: -0.16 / 7.5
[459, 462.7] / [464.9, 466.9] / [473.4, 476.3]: 0.05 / 7.69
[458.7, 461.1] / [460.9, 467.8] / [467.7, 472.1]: -0.11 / 7.44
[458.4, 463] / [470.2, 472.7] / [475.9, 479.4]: 0.04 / 7.67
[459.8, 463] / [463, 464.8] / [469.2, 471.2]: 0.03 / 7.58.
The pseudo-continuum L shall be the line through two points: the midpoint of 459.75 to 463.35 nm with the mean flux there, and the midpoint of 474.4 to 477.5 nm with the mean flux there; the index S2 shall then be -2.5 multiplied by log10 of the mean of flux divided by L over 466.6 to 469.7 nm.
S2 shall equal 0.04 mag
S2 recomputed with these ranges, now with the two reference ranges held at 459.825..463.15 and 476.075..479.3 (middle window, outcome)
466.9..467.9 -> 0.04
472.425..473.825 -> 0.02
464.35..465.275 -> 0.08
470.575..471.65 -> 0.06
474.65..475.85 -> -0.01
